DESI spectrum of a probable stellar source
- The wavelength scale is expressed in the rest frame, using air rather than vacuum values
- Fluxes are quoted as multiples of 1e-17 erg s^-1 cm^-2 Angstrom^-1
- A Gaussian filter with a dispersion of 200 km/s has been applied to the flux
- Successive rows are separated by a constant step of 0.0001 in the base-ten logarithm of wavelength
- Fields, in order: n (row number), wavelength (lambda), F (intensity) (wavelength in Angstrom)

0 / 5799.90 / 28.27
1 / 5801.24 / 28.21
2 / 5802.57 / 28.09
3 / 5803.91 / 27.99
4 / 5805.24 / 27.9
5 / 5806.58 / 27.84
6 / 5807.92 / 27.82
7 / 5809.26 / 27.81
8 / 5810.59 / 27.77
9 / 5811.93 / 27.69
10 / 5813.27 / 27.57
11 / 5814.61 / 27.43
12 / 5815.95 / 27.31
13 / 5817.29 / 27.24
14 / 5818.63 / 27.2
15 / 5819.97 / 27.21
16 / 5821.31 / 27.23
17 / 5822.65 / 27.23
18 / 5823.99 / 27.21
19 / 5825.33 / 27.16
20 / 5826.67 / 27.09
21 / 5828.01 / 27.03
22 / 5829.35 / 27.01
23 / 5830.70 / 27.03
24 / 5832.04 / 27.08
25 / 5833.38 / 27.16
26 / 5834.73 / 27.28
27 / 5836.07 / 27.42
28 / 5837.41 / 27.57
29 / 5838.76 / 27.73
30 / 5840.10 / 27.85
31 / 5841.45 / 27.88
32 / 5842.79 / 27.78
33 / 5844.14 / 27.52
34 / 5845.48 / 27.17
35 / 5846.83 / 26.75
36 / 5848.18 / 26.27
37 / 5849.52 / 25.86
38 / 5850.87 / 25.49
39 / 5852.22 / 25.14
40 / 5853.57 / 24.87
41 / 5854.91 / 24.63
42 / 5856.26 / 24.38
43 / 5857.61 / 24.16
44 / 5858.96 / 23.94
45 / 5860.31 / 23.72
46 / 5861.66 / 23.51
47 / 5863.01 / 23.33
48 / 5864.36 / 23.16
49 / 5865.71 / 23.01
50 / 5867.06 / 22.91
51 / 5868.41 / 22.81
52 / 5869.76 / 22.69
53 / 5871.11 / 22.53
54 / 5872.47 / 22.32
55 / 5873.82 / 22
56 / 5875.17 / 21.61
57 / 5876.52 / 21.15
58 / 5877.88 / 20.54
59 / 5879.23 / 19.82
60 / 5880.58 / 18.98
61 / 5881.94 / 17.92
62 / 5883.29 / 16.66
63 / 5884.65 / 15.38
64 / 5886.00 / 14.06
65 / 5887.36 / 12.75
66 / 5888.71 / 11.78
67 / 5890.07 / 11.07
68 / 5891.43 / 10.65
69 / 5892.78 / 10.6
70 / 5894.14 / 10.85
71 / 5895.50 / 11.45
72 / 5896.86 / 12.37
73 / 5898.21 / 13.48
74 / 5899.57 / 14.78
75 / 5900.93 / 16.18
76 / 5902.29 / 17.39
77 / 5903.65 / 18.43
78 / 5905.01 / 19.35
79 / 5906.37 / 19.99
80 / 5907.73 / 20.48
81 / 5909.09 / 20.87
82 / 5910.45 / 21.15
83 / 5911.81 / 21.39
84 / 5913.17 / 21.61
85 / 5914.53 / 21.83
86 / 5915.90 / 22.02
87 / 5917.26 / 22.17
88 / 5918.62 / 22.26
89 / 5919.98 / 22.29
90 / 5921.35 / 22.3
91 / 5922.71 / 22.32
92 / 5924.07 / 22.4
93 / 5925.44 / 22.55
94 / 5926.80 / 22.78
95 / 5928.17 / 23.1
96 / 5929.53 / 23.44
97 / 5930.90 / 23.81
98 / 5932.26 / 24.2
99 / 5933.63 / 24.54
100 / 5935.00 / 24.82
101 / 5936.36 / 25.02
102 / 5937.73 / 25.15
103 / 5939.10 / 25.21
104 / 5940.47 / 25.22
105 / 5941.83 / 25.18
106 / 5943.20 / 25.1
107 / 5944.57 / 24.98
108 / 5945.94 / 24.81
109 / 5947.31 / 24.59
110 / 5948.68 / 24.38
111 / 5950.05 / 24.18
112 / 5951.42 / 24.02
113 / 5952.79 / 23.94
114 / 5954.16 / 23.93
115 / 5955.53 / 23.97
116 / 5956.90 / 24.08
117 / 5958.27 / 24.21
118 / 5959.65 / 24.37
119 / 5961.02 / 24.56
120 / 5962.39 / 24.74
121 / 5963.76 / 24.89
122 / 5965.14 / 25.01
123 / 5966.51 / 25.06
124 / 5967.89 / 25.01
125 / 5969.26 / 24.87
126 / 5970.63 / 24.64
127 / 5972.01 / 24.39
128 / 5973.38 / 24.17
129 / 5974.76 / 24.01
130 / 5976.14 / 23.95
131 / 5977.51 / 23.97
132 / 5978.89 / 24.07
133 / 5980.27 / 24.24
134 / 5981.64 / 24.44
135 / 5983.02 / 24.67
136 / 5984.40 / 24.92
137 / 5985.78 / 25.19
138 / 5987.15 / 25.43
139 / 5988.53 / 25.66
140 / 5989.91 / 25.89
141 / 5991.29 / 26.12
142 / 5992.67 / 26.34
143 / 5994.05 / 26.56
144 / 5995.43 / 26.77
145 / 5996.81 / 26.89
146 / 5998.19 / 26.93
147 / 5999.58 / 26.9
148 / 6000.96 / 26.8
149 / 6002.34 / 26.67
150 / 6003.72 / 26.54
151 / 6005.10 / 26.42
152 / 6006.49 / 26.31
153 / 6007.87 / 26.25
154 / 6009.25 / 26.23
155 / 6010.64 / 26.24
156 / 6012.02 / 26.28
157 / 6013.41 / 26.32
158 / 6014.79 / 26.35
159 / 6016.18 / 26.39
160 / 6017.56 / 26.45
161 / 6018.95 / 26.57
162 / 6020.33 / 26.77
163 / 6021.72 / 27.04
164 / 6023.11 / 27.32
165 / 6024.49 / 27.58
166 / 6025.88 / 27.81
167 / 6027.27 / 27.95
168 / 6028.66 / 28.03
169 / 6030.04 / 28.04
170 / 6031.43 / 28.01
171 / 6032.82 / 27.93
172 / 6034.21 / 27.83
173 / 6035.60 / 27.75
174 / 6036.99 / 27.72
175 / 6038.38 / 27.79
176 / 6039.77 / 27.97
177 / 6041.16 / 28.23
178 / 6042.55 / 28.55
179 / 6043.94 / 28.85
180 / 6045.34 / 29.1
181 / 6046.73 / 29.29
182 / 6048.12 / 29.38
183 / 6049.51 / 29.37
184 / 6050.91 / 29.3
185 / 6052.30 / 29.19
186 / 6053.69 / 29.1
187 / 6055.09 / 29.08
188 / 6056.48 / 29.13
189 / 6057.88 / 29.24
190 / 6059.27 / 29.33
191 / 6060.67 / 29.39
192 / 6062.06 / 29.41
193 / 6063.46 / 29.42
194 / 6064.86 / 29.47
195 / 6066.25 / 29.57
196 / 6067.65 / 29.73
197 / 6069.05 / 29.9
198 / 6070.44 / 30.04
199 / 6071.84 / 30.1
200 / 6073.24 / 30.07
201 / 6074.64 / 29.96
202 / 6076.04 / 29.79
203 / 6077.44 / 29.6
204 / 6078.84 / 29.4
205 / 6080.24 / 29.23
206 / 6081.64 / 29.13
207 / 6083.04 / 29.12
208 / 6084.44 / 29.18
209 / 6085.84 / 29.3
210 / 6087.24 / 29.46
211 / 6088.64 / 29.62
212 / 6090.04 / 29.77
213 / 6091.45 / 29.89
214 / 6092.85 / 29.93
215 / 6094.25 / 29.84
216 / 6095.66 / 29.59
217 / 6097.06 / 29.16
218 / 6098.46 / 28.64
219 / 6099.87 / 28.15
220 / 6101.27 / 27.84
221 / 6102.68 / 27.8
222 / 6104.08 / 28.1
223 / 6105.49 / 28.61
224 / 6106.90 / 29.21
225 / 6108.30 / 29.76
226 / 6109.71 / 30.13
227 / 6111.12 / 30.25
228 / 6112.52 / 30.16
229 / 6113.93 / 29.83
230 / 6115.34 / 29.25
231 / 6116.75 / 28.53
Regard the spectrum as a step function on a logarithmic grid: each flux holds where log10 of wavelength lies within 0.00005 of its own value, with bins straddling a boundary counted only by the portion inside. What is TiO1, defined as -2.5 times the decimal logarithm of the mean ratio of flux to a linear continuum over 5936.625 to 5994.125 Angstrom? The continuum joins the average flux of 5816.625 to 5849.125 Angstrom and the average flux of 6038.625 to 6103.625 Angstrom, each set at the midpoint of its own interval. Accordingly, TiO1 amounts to 0.15 mag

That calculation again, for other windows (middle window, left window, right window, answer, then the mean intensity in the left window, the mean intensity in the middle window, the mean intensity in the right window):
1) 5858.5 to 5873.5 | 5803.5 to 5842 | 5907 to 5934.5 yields 0.098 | 27.4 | 23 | 22.4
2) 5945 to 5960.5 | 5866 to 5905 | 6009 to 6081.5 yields -0.115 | 17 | 24.2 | 28.5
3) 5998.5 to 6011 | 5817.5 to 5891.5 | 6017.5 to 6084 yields 0.042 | 23.6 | 26.5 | 28.8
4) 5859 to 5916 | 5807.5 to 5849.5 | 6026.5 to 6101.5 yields 0.437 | 27.3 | 18.6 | 29.1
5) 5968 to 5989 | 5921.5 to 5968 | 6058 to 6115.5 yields 0.039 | 24.3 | 24.6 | 29.4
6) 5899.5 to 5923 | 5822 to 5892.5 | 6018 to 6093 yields 0.204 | 23.1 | 20.5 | 28.9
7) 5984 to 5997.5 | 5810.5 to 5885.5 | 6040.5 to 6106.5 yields 0.066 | 24.8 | 26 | 29.3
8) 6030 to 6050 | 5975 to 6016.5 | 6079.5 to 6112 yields -0.041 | 25.8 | 28.4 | 29.2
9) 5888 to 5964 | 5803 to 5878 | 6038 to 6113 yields 0.269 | 25.8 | 21.2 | 29.3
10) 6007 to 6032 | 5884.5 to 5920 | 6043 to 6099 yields -0.057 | 16.8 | 27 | 29.5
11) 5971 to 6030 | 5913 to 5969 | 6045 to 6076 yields 0.027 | 23.9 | 26.1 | 29.5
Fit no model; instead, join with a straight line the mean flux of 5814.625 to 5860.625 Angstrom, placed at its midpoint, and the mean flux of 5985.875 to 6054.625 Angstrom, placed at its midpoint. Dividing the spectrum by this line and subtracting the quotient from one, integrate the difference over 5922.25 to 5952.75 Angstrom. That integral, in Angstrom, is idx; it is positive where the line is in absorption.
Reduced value 3.18 Angstrom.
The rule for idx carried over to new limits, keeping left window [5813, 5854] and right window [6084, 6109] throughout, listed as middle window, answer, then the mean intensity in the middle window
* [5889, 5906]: 8.4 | 13.9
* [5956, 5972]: 1.9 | 24.7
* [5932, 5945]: 1.3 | 25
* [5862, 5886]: 5.7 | 20.8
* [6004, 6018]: 1.0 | 26.3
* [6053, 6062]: -0.1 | 29.2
